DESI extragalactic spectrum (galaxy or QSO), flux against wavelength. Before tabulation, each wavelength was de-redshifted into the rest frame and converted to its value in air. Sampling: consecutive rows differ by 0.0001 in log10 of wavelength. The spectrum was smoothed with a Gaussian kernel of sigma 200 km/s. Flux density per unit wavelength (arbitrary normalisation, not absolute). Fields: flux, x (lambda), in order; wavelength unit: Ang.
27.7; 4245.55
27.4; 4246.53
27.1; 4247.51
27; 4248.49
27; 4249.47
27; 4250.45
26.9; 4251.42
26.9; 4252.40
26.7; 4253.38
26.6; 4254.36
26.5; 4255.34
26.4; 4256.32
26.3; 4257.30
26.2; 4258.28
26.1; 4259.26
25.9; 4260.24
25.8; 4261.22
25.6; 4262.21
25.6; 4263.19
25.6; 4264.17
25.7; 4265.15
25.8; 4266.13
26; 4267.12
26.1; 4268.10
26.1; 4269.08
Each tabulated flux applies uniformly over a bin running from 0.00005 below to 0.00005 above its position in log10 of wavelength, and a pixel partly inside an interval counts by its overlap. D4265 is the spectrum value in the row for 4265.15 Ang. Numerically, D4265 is 25.7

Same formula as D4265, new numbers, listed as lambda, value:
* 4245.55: 27.7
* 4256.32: 26.4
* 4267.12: 26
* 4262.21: 25.6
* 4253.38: 26.7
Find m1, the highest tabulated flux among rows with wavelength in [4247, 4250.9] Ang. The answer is 27.1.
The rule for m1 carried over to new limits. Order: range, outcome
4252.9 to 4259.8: 26.7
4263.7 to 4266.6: 25.8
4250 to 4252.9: 27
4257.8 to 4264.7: 26.2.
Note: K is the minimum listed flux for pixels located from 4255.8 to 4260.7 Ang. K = 25.9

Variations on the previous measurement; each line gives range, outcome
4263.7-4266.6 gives 25.6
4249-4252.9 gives 26.9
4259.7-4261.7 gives 25.8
